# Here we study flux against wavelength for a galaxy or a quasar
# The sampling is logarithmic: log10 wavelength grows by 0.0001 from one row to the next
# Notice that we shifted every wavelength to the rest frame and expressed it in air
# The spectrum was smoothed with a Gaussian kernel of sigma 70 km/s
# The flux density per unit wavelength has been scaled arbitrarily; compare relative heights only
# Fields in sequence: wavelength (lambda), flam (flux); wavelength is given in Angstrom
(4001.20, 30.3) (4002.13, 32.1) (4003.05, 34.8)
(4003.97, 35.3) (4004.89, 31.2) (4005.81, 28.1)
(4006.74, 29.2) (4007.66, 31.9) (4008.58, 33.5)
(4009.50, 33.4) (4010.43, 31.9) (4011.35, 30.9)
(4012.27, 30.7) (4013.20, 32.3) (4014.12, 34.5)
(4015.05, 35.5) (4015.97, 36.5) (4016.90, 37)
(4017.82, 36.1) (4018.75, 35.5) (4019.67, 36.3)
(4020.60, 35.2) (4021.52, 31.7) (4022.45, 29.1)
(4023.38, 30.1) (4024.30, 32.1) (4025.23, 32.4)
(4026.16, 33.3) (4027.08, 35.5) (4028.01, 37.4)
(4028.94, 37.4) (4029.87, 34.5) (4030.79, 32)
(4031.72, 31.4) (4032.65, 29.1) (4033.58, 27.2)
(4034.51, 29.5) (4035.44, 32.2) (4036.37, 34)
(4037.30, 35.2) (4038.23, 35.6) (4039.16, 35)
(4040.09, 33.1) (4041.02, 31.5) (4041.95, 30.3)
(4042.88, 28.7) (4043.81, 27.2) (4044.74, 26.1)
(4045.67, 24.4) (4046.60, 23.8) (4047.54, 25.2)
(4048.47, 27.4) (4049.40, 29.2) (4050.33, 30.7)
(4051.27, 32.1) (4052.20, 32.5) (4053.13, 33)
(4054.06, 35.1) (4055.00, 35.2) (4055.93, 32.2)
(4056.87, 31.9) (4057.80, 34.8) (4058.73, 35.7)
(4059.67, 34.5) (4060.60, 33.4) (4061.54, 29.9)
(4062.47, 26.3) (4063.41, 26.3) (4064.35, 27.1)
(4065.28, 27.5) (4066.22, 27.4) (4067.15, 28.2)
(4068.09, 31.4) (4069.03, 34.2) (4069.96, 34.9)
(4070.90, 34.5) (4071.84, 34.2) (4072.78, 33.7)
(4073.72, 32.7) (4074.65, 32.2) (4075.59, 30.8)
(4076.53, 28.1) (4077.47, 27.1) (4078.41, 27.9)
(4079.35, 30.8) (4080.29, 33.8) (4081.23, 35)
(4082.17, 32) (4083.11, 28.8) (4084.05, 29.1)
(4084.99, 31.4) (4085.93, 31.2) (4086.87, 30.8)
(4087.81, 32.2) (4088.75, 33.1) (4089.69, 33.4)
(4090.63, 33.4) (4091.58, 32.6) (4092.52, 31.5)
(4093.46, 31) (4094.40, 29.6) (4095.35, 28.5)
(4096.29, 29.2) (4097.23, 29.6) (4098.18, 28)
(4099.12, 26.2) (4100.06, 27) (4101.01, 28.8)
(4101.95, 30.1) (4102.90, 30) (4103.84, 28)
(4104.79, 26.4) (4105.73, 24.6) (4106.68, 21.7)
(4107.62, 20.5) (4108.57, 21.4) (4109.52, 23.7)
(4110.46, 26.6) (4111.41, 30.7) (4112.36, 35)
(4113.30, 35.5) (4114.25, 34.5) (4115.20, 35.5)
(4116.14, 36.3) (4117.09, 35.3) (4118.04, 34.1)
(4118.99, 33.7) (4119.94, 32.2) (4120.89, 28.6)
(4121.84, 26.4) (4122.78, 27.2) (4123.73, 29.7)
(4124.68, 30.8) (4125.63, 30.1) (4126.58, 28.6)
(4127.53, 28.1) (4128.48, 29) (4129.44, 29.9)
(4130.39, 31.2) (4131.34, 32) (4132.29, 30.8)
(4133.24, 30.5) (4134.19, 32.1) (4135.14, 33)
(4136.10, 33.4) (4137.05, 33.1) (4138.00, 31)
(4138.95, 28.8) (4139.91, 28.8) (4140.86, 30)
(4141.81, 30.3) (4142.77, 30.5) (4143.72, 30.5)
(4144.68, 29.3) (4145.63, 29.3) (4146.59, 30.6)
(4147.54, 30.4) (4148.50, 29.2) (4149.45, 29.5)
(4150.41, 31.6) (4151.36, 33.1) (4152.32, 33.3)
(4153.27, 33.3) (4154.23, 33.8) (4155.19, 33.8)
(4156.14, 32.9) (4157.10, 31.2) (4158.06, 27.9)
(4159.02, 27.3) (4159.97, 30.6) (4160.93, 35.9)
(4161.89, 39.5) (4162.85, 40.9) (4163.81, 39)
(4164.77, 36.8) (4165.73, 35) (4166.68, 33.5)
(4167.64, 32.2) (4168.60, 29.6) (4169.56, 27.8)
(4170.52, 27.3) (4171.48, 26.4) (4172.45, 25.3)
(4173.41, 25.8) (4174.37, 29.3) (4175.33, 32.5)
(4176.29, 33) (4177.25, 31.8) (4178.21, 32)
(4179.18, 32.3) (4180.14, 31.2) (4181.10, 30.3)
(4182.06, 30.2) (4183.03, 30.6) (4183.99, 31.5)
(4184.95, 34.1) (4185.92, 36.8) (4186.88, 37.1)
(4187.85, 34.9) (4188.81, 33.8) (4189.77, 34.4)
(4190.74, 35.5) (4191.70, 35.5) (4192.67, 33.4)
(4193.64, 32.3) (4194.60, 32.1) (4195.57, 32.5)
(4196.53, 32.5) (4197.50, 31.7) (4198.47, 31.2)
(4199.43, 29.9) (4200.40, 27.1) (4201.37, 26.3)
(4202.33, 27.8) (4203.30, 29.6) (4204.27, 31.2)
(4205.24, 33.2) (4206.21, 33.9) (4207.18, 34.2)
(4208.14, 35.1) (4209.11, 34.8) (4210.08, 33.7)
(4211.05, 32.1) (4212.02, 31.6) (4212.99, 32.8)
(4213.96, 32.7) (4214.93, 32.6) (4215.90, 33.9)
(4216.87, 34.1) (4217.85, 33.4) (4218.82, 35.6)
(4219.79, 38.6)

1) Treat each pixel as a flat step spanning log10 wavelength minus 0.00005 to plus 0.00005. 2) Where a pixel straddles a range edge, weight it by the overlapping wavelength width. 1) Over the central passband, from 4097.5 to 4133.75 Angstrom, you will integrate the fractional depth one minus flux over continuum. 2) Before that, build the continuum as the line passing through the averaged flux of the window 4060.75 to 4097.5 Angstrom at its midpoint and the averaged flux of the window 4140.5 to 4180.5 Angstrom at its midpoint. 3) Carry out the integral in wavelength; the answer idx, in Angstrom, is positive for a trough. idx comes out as 2.0 Angstrom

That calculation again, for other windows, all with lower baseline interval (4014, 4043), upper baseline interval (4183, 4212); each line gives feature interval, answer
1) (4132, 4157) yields 1.21 Angstrom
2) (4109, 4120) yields 0.08 Angstrom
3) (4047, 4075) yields 1.48 Angstrom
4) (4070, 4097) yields 1.37 Angstrom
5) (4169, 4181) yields 1.15 Angstrom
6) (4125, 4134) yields 0.77 Angstrom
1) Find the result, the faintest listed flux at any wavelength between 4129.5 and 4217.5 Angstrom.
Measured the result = 25.3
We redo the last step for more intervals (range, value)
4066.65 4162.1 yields 20.5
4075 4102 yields 26.2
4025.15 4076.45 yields 23.8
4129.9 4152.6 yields 28.8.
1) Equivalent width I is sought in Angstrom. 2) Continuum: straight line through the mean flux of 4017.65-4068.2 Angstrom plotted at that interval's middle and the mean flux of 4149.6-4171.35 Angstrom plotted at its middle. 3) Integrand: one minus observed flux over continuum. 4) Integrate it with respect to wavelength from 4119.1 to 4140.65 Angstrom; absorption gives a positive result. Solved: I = 1.5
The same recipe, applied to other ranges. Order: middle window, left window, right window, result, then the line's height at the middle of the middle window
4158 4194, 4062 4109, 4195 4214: -1.51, 31.2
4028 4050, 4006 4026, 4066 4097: 1.29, 32.5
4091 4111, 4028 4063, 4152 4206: 2.68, 31.7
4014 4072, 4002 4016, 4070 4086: 0.20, 32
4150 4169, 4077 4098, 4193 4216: -1.25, 31.5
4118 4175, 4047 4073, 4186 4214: 1.81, 32.1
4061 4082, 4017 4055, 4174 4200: 0.88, 32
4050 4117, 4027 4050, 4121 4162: 0.41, 30.8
